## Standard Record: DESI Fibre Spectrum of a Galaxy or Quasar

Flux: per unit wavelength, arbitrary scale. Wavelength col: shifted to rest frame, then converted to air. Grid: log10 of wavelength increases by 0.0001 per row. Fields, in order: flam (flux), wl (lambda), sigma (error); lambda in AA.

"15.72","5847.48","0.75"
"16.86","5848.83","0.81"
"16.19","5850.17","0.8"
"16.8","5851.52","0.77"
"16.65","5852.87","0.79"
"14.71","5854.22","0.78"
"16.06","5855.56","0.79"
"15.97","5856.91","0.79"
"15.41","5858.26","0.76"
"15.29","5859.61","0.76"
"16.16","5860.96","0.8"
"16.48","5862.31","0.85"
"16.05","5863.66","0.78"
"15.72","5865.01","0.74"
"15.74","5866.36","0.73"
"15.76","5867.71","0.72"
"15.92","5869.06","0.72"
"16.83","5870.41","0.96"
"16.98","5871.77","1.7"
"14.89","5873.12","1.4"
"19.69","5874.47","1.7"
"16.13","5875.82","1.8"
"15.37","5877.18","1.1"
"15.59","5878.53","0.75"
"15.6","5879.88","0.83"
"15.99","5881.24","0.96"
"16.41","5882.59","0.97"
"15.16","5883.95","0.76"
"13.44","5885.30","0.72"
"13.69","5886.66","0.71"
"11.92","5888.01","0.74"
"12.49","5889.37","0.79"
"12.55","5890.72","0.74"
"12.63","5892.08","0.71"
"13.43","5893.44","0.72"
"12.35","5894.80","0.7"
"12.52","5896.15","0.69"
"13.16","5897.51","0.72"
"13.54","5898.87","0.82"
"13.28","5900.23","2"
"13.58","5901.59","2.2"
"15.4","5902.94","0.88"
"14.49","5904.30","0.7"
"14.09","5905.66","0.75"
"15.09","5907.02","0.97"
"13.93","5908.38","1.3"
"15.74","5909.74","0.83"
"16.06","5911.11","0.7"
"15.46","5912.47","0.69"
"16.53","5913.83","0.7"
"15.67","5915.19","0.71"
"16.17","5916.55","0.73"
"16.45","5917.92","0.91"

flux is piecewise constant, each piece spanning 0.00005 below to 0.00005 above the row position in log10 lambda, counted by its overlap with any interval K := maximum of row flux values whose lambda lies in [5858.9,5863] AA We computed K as 16.48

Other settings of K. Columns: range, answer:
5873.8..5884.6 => 19.69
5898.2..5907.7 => 15.4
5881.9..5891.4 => 16.41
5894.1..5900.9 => 13.54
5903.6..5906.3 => 14.49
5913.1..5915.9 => 16.53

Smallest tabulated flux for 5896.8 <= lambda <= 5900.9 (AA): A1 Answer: 13.16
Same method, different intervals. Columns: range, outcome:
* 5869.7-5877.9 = 14.89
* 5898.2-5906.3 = 13.28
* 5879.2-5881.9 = 15.6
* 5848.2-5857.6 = 14.71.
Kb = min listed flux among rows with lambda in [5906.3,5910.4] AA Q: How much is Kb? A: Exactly 13.93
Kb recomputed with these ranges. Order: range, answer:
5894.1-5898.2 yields 12.35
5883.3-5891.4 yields 11.92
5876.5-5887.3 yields 13.44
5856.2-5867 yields 15.29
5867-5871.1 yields 15.76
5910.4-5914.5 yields 15.46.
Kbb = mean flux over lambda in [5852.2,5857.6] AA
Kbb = 15.9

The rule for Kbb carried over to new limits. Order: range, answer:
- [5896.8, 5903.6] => 13.8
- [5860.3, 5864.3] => 16.2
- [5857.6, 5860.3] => 15.3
